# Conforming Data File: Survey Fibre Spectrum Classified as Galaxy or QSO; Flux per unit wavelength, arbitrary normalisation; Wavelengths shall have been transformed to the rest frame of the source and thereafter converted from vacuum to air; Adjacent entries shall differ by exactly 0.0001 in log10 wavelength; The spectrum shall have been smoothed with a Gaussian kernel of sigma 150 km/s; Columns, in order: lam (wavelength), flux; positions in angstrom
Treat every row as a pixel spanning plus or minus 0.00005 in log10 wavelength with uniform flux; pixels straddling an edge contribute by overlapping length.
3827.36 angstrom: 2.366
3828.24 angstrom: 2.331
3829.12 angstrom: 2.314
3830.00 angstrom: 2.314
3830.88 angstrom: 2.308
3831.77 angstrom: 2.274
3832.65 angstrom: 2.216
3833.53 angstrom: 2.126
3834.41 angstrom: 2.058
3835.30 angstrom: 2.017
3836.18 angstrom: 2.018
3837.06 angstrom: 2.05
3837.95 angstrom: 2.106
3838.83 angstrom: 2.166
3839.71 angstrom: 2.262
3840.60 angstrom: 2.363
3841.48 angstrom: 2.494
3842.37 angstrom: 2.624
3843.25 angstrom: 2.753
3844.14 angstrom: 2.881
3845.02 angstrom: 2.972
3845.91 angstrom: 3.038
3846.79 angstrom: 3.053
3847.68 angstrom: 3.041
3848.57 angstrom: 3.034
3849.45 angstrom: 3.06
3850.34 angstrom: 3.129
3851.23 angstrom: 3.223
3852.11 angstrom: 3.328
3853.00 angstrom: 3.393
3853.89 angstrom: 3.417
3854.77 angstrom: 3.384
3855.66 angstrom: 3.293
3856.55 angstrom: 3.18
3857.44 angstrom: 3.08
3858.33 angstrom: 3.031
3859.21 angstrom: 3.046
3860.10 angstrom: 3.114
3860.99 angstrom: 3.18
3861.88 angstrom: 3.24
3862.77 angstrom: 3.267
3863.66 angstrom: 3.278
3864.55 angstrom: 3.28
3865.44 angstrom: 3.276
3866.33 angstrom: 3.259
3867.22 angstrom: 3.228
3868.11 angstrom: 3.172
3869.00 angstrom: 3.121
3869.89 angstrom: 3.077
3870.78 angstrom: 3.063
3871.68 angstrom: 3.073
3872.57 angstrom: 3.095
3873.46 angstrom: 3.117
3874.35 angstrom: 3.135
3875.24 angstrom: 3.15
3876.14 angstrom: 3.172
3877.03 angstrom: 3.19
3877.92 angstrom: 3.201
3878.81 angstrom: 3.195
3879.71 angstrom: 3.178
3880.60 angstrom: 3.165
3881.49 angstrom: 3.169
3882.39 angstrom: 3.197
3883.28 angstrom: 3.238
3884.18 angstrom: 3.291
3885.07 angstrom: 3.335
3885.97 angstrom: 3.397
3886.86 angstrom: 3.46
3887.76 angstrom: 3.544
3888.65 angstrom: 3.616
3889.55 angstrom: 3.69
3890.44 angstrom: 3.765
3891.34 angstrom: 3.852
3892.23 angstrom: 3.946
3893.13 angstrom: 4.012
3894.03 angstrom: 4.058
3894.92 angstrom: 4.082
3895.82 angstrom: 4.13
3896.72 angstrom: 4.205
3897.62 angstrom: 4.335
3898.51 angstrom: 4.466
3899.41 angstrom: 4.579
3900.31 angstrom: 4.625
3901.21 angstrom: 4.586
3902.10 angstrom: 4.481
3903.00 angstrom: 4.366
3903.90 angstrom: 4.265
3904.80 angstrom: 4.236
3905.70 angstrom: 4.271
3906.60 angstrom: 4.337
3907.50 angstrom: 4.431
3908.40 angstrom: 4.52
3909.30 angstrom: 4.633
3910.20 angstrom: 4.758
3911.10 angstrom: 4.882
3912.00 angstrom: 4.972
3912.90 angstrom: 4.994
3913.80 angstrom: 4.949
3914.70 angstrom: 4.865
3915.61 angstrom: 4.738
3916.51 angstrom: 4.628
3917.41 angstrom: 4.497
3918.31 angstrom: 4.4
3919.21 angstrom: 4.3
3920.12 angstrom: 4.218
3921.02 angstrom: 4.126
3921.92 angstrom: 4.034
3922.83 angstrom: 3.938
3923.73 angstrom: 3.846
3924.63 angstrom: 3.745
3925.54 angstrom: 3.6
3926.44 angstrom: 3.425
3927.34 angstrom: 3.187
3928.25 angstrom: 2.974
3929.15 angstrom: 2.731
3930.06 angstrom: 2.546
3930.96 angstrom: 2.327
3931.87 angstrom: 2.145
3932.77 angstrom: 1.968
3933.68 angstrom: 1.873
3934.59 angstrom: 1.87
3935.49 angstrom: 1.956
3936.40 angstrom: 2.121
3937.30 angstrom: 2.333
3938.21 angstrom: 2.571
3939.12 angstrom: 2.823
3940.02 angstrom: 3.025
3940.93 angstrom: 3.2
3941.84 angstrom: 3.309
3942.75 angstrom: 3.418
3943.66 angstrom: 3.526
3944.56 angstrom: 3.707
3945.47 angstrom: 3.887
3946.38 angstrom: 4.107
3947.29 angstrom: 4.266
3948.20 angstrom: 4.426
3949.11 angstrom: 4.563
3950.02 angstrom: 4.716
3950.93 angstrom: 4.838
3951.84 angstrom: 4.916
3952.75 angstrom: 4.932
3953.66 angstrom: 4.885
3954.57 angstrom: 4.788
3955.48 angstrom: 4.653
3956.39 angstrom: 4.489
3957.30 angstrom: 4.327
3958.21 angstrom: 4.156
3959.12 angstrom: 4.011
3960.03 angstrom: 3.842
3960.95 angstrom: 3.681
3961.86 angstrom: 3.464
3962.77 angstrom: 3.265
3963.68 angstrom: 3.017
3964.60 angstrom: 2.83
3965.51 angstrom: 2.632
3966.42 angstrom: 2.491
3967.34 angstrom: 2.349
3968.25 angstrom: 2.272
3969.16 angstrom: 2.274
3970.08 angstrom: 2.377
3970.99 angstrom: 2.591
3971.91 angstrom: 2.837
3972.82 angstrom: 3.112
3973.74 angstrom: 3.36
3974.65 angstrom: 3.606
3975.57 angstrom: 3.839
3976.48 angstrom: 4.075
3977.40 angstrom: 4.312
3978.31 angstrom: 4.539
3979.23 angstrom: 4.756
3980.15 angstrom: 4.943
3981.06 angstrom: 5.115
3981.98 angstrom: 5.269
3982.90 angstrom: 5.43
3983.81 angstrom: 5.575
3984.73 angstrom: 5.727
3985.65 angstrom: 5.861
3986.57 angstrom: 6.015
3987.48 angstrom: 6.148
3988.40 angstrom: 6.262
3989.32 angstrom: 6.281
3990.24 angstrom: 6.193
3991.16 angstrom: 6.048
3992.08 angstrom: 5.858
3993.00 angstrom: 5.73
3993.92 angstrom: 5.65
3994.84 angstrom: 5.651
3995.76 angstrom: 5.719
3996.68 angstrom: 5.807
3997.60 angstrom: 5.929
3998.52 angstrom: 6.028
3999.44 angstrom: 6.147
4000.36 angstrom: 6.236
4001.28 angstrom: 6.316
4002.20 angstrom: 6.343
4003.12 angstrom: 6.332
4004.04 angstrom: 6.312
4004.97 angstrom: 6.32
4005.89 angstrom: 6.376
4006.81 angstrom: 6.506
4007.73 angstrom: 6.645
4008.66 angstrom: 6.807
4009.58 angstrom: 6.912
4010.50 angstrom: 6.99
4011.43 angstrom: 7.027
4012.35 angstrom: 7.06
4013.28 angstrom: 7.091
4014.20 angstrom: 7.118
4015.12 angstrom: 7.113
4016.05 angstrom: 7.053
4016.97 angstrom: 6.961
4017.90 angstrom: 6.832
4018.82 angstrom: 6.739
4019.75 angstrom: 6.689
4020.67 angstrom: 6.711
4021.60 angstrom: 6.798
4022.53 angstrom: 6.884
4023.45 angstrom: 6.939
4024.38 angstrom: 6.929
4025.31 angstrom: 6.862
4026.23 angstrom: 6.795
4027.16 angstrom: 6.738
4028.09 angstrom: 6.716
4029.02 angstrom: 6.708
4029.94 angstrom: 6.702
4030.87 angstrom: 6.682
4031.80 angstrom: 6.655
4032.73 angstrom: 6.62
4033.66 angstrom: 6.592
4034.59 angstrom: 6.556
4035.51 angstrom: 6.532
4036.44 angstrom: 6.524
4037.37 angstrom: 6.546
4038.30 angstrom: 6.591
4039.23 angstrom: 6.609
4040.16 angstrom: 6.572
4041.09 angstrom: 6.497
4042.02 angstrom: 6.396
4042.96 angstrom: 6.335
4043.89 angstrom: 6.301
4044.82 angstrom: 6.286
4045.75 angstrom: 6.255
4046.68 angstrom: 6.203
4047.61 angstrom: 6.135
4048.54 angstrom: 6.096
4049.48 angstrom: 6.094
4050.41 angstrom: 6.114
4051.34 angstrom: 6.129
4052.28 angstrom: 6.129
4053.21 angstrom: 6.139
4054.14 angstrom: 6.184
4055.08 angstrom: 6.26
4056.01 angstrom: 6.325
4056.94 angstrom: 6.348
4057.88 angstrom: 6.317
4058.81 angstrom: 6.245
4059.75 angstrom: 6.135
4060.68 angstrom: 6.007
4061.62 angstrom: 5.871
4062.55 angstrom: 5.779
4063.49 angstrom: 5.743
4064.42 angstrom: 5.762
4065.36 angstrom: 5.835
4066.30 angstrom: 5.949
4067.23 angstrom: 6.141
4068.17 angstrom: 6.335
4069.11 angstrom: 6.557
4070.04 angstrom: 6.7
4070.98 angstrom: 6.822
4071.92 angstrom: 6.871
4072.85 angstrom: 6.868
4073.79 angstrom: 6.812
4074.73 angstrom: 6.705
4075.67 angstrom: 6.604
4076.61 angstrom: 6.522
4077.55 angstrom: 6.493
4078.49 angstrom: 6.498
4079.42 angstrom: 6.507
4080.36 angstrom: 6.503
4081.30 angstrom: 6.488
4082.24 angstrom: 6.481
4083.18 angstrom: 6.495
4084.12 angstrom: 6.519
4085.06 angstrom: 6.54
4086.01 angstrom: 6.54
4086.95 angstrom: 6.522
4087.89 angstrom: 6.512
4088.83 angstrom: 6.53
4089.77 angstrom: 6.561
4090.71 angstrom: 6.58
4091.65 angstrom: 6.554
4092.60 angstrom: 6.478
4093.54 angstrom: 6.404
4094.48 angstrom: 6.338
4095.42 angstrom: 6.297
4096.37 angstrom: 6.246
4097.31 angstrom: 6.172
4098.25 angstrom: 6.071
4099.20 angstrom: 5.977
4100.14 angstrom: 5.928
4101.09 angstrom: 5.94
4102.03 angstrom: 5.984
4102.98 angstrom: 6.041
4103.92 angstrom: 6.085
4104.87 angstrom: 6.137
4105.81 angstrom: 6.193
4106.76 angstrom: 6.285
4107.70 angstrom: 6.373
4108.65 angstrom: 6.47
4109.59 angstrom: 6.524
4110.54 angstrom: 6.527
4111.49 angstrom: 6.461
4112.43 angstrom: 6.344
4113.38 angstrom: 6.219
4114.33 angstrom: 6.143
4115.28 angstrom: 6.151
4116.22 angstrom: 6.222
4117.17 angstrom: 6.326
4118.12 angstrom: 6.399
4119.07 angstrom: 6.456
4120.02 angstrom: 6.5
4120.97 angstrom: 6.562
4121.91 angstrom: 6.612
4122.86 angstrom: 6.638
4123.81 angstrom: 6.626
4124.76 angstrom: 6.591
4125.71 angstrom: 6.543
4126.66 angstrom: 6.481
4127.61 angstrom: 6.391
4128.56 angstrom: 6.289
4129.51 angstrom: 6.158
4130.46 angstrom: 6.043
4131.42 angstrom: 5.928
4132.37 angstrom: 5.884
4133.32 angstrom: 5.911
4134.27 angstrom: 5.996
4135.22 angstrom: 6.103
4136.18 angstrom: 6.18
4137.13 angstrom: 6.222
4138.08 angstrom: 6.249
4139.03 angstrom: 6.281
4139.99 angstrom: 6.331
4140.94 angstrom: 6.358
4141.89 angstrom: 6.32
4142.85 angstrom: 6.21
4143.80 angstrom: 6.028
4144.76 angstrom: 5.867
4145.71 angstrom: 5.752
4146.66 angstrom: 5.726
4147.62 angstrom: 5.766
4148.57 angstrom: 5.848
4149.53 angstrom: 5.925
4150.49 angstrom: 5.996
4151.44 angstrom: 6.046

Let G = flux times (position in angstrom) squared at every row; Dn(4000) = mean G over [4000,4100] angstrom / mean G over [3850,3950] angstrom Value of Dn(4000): 1.9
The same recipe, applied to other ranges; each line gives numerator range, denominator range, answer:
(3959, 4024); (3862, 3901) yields 1.61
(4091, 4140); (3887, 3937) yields 1.79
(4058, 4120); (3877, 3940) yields 1.87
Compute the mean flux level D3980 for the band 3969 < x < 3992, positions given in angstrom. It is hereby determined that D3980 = 4.71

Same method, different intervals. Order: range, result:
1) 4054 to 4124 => 6.35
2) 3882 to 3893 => 3.54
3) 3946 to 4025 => 5.23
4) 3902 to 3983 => 3.77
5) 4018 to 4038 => 6.71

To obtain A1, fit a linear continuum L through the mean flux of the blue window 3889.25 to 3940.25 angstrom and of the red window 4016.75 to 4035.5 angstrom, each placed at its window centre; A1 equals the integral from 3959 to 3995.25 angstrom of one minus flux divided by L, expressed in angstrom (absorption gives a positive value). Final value 7.76 angstrom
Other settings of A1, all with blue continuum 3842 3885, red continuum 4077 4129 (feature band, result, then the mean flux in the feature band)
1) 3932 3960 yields 4.2 angstrom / 3.64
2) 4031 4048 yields -2.9 angstrom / 6.46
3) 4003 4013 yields -3.1 angstrom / 6.68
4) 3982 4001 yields -4.0 angstrom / 5.9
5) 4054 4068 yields -0.6 angstrom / 6.06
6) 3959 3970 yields 3.8 angstrom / 2.96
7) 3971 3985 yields 1.0 angstrom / 4.36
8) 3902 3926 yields -3.6 angstrom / 4.41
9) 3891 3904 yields -2.4 angstrom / 4.27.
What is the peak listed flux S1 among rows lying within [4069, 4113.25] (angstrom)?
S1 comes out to 6.871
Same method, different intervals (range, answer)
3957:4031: 7.118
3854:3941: 4.994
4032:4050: 6.62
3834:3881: 3.417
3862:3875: 3.28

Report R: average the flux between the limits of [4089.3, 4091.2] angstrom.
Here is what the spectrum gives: 6.59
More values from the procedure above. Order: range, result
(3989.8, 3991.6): 6.12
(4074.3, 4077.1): 6.6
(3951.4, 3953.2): 4.92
